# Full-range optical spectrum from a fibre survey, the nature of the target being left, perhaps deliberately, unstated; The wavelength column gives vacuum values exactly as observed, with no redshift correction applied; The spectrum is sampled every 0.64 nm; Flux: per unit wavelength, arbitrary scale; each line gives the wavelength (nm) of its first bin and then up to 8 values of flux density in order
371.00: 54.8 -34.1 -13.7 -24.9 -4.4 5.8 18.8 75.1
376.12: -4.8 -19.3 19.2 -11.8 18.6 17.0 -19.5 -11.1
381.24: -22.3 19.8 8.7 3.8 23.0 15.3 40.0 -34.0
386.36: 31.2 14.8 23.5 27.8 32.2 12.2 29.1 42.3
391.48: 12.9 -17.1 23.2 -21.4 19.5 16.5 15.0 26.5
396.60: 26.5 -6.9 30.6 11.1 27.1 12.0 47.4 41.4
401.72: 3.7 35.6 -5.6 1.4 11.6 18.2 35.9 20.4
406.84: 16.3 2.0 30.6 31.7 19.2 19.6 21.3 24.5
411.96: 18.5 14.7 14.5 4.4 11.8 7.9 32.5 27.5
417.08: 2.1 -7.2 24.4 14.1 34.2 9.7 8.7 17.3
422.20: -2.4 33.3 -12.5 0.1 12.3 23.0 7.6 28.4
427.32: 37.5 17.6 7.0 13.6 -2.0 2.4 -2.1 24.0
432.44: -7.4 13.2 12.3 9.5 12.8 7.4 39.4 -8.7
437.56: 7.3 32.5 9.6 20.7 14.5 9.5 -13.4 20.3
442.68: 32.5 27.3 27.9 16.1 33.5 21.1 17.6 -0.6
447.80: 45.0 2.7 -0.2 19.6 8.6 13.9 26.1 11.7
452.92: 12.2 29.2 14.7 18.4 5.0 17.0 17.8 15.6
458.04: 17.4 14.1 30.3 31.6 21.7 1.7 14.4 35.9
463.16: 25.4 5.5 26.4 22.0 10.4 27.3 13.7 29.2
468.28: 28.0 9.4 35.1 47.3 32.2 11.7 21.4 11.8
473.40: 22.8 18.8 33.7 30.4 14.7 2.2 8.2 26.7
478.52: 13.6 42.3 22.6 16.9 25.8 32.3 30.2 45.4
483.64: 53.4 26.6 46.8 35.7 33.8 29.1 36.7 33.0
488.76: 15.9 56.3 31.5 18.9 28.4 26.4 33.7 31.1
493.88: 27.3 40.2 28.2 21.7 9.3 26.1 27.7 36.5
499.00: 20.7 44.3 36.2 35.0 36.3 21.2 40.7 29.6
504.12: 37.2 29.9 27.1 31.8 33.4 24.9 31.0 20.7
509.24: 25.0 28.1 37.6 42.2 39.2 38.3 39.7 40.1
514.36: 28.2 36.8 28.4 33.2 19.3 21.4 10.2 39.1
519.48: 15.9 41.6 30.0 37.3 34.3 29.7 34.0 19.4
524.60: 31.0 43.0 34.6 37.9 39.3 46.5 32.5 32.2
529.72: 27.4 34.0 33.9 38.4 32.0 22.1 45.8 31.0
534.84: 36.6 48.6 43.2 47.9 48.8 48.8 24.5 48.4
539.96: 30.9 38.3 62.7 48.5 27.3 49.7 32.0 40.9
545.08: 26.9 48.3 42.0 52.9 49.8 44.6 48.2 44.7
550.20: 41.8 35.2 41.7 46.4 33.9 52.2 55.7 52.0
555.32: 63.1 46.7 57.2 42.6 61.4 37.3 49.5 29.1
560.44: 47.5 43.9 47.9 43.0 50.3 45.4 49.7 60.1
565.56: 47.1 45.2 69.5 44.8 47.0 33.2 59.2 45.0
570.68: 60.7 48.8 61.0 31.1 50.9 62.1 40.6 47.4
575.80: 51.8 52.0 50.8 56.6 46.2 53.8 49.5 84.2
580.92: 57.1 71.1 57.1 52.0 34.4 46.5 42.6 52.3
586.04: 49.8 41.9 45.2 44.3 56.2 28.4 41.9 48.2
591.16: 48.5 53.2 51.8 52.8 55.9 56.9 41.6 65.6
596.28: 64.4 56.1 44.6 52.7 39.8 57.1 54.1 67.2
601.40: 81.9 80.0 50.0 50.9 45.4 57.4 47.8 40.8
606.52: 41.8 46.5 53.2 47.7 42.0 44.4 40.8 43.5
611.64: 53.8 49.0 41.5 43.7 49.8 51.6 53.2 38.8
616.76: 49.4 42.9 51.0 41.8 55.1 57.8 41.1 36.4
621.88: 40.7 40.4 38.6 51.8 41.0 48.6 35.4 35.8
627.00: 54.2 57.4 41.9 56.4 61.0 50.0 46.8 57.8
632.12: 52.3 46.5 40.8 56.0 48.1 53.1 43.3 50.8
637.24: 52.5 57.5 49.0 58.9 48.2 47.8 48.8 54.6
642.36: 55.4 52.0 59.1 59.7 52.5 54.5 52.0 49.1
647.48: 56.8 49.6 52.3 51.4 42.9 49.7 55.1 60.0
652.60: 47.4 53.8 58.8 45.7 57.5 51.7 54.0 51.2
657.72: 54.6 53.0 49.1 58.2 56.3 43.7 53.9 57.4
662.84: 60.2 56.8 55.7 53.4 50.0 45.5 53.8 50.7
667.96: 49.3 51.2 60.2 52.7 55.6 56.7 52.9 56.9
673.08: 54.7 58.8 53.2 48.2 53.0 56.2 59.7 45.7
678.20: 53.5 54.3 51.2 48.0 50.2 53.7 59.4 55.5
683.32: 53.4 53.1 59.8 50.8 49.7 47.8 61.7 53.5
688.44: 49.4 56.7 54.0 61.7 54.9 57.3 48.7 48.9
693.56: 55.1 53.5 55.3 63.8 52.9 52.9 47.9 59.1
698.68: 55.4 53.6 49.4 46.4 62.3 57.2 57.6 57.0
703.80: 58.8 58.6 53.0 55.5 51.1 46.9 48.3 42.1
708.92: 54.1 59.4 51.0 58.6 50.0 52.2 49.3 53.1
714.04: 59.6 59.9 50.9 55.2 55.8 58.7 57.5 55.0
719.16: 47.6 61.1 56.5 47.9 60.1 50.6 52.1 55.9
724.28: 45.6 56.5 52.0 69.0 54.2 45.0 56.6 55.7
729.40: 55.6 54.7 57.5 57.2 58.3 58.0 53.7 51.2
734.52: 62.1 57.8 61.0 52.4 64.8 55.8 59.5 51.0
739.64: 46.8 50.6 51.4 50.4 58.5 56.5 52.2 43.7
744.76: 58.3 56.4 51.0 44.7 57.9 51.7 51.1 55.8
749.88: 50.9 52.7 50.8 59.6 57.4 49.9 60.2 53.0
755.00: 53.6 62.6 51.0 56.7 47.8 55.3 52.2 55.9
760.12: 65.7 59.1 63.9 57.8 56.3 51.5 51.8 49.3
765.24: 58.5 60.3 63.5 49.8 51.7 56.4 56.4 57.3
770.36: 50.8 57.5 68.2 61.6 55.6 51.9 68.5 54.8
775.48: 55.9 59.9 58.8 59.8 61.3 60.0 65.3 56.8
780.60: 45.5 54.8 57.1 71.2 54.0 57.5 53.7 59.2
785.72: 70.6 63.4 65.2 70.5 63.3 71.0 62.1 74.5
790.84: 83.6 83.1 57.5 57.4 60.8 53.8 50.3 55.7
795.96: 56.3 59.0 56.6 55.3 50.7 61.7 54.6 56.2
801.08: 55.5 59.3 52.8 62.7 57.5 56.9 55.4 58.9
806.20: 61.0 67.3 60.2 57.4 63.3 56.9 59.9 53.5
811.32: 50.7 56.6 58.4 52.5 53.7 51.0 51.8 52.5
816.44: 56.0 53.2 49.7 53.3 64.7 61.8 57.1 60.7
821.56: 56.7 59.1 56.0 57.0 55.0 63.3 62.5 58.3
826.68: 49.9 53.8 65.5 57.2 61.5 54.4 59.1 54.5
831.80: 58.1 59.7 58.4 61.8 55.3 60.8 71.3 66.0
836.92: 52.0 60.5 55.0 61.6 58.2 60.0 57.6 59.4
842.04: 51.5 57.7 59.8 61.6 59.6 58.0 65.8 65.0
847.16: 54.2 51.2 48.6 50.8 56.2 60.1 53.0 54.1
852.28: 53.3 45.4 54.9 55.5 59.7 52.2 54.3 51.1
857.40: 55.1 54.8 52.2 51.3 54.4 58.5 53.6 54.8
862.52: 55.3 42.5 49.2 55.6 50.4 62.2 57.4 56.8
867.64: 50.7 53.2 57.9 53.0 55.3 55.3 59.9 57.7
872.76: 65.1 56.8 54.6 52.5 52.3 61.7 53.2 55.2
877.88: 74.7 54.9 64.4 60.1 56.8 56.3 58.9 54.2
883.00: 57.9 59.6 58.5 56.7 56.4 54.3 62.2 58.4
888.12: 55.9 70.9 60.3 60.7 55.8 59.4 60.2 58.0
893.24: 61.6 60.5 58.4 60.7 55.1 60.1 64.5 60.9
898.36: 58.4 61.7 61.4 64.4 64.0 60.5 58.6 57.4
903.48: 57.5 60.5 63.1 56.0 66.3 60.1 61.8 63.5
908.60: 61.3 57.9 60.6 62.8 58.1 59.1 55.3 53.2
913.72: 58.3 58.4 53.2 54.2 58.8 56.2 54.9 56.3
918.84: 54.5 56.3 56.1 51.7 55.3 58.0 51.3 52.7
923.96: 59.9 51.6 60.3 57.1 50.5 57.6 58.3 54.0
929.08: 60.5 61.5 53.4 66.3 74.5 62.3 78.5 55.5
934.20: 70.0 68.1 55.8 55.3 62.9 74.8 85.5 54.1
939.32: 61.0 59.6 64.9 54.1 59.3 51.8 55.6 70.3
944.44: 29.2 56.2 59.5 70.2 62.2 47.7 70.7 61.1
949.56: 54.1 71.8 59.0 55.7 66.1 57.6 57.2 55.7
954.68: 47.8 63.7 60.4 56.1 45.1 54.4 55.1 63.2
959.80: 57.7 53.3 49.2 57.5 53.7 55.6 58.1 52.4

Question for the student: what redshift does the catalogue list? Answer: 0.20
